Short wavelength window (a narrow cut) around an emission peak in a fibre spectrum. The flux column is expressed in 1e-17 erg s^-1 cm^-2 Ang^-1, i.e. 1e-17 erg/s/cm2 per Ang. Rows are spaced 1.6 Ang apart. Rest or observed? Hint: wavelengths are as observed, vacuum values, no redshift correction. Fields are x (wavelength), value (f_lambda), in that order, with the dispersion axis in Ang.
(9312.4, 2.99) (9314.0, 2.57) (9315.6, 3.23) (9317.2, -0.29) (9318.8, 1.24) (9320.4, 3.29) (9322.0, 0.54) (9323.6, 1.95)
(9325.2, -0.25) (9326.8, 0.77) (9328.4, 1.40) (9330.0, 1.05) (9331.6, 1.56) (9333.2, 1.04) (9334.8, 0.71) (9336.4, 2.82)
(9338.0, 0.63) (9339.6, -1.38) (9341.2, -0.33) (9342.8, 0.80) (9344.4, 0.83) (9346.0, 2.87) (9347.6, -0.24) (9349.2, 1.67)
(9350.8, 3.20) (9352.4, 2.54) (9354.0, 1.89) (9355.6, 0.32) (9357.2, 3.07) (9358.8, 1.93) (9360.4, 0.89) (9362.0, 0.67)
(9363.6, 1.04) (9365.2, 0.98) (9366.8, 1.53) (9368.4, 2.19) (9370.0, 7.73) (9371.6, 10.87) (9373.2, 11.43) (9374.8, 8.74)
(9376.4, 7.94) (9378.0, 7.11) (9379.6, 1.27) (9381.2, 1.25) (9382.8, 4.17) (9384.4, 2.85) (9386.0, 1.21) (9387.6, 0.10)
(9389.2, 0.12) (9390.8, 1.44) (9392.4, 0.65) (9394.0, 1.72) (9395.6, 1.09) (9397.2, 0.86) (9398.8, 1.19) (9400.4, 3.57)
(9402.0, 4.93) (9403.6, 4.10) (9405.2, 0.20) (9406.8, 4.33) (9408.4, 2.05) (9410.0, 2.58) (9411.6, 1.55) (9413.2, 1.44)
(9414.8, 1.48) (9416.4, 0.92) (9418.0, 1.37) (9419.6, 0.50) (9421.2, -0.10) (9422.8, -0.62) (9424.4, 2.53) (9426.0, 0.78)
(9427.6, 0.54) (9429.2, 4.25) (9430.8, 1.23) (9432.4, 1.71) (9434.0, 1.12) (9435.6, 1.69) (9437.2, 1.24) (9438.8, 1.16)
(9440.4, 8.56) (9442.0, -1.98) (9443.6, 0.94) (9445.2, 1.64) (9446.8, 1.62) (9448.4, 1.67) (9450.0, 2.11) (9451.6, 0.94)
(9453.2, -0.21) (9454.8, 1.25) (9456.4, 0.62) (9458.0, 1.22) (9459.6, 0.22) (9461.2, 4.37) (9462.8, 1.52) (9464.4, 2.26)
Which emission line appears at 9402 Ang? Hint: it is [N II]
